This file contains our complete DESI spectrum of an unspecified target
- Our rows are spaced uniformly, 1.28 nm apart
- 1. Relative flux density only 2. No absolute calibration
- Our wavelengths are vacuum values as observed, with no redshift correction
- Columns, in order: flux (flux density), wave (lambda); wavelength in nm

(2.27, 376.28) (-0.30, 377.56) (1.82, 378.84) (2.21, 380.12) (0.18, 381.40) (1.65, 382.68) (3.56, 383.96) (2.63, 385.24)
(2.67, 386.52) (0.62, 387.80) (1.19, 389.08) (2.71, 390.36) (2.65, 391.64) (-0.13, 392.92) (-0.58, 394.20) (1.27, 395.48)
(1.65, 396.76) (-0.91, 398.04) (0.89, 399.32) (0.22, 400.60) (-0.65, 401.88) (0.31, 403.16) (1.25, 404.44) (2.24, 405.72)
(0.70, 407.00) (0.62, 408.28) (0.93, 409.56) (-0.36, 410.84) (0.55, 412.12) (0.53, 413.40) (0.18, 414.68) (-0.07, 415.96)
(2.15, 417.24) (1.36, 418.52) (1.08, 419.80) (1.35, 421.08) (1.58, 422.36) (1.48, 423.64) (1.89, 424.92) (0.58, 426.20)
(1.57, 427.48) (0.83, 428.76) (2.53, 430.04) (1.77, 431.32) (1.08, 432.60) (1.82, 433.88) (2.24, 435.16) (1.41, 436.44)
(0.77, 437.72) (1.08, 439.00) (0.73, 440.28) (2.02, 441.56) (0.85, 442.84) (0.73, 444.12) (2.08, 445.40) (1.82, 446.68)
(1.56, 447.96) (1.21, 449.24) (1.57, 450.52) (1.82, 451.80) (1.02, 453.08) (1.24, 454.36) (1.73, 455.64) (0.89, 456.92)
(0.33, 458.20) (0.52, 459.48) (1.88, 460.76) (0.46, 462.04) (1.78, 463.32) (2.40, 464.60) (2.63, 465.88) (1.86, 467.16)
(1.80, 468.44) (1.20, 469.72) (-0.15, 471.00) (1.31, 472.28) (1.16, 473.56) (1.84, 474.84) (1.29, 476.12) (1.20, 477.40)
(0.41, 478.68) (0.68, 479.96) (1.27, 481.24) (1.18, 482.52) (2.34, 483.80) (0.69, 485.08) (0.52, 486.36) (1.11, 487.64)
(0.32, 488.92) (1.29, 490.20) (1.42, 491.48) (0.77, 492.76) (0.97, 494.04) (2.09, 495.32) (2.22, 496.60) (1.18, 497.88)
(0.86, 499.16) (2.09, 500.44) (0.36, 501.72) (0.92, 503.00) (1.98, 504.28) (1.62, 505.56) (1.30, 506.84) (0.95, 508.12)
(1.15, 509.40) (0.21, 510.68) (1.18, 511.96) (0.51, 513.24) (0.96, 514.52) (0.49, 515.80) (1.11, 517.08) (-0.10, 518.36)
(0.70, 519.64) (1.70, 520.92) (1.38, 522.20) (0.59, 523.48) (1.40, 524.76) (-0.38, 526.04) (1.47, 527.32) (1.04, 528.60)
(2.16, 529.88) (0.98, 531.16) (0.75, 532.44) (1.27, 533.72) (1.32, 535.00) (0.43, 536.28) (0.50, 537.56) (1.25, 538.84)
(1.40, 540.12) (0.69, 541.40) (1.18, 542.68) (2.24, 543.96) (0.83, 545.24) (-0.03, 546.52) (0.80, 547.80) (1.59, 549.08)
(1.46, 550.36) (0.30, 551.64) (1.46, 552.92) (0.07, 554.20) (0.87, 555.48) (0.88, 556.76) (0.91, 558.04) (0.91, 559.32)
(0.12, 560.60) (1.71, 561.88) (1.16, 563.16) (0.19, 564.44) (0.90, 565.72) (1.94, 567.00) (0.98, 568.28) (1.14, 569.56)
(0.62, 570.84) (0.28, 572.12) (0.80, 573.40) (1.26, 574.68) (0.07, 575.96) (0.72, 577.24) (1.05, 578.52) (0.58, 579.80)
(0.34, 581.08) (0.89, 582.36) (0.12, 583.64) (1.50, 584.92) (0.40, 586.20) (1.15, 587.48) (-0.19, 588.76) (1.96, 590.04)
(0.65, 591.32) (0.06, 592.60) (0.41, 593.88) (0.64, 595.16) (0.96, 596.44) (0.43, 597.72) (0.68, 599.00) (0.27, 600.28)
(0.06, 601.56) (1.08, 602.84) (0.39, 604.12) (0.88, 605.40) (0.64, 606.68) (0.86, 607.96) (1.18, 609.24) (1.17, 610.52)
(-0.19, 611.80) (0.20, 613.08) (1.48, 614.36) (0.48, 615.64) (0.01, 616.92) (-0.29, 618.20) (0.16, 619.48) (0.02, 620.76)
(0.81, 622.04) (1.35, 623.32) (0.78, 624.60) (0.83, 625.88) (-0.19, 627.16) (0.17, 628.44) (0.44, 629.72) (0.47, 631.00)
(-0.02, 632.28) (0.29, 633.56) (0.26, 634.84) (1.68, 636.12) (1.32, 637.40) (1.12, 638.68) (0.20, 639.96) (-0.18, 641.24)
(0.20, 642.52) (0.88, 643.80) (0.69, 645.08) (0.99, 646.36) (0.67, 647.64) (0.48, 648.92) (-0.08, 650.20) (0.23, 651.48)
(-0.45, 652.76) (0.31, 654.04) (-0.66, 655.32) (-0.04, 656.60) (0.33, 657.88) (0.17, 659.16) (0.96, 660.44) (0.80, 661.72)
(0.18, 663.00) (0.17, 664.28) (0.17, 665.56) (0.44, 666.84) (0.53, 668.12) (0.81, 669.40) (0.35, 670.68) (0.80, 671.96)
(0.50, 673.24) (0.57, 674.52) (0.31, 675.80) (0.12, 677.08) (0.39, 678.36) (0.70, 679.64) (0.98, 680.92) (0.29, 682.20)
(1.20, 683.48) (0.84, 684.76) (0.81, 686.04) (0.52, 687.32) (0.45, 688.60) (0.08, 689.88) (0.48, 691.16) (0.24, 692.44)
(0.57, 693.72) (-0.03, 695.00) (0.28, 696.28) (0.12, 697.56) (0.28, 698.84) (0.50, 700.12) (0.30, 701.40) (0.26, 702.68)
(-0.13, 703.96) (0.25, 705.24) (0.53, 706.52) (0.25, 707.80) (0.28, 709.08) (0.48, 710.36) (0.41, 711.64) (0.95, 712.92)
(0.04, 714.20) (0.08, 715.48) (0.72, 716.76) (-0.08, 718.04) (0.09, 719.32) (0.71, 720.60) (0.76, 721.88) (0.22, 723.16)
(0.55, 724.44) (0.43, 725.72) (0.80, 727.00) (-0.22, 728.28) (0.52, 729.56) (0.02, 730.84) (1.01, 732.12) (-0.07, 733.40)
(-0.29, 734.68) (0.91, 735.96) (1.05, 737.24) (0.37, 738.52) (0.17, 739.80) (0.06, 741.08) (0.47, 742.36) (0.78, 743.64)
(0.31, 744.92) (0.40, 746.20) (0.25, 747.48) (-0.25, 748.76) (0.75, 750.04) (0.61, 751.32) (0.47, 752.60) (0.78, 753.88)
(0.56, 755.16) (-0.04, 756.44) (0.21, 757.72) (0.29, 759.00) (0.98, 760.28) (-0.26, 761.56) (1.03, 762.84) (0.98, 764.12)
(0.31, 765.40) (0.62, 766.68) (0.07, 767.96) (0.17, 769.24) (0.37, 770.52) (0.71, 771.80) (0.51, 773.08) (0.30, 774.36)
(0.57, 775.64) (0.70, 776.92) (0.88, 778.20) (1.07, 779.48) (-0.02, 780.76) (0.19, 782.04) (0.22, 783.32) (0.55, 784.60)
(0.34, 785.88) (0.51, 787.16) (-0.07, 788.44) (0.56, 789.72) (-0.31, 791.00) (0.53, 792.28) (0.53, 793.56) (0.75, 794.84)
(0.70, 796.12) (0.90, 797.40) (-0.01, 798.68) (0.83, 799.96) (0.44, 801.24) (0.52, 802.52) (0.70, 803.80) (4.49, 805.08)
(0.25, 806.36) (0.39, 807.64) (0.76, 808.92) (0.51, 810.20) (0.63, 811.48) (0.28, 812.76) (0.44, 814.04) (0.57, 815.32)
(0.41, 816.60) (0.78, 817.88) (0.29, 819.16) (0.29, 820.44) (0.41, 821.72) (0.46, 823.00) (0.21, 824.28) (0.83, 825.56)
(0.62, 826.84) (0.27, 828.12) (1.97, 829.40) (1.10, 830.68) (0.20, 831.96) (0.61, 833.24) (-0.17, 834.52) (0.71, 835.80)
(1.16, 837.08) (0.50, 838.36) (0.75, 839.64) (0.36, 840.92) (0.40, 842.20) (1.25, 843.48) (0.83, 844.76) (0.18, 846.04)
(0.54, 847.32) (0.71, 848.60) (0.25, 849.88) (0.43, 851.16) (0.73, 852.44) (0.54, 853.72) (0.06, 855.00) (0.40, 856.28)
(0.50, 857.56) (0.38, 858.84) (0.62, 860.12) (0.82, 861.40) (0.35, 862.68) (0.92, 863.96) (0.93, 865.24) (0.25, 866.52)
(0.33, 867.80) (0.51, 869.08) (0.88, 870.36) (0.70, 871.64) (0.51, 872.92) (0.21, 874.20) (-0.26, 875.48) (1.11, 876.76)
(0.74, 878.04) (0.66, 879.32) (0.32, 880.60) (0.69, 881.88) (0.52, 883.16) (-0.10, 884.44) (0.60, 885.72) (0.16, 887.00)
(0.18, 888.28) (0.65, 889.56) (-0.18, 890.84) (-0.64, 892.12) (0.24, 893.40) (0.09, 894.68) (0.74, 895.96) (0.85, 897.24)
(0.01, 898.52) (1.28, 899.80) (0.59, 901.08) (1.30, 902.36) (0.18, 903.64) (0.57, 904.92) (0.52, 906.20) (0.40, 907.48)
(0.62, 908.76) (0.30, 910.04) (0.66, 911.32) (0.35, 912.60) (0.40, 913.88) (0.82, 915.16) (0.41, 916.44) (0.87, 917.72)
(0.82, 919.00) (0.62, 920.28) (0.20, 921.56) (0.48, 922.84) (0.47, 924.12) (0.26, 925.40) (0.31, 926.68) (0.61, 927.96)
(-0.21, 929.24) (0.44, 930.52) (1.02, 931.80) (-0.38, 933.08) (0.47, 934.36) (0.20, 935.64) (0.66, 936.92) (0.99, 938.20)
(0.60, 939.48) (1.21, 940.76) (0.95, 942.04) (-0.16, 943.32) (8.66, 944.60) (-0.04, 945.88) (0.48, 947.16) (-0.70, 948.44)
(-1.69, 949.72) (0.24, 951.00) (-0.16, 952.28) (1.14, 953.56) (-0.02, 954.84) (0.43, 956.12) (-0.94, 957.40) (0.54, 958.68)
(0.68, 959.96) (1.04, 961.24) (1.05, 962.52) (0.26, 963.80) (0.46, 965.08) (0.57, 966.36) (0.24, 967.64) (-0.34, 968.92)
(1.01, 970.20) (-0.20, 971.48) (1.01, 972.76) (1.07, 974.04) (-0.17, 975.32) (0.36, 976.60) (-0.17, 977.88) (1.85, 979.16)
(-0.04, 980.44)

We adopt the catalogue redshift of 1.159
